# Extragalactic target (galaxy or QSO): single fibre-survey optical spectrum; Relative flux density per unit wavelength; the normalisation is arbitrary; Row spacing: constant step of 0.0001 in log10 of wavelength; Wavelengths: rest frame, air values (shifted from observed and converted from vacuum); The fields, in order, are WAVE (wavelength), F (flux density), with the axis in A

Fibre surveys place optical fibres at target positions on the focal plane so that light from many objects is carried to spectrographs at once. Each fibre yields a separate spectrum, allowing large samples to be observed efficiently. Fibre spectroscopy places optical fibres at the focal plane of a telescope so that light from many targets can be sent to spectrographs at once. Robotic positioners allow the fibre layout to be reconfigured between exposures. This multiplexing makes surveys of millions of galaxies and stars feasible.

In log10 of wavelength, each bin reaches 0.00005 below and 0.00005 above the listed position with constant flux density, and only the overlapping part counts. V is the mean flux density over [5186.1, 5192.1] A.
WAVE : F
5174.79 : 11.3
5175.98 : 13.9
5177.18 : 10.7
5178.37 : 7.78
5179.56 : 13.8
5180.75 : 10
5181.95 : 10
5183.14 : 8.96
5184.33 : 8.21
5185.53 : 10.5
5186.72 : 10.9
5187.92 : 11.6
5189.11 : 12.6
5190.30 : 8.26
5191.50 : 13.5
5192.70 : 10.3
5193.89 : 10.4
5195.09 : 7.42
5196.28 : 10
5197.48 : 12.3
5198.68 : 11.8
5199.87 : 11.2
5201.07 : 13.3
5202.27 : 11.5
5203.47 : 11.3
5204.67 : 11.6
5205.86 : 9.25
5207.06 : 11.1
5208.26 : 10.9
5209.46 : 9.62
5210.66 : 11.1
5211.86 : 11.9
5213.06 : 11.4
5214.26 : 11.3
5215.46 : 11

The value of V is 11.4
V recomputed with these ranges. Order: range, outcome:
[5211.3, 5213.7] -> 11.6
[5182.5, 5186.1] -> 9.23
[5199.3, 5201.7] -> 12.2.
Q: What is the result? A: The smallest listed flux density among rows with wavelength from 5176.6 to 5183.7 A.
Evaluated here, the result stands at 7.78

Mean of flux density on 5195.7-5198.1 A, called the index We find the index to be 11.1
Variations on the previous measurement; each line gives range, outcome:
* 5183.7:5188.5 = 10.3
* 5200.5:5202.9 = 12.4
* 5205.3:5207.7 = 10.2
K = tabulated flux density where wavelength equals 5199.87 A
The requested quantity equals 11.2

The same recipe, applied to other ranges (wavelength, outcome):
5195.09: 7.42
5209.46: 9.62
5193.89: 10.4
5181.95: 10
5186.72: 10.9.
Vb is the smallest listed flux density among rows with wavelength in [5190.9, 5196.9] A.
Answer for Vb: 7.42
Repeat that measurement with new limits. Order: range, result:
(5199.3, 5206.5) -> 9.25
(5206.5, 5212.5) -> 9.62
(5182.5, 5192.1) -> 8.21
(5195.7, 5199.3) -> 10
